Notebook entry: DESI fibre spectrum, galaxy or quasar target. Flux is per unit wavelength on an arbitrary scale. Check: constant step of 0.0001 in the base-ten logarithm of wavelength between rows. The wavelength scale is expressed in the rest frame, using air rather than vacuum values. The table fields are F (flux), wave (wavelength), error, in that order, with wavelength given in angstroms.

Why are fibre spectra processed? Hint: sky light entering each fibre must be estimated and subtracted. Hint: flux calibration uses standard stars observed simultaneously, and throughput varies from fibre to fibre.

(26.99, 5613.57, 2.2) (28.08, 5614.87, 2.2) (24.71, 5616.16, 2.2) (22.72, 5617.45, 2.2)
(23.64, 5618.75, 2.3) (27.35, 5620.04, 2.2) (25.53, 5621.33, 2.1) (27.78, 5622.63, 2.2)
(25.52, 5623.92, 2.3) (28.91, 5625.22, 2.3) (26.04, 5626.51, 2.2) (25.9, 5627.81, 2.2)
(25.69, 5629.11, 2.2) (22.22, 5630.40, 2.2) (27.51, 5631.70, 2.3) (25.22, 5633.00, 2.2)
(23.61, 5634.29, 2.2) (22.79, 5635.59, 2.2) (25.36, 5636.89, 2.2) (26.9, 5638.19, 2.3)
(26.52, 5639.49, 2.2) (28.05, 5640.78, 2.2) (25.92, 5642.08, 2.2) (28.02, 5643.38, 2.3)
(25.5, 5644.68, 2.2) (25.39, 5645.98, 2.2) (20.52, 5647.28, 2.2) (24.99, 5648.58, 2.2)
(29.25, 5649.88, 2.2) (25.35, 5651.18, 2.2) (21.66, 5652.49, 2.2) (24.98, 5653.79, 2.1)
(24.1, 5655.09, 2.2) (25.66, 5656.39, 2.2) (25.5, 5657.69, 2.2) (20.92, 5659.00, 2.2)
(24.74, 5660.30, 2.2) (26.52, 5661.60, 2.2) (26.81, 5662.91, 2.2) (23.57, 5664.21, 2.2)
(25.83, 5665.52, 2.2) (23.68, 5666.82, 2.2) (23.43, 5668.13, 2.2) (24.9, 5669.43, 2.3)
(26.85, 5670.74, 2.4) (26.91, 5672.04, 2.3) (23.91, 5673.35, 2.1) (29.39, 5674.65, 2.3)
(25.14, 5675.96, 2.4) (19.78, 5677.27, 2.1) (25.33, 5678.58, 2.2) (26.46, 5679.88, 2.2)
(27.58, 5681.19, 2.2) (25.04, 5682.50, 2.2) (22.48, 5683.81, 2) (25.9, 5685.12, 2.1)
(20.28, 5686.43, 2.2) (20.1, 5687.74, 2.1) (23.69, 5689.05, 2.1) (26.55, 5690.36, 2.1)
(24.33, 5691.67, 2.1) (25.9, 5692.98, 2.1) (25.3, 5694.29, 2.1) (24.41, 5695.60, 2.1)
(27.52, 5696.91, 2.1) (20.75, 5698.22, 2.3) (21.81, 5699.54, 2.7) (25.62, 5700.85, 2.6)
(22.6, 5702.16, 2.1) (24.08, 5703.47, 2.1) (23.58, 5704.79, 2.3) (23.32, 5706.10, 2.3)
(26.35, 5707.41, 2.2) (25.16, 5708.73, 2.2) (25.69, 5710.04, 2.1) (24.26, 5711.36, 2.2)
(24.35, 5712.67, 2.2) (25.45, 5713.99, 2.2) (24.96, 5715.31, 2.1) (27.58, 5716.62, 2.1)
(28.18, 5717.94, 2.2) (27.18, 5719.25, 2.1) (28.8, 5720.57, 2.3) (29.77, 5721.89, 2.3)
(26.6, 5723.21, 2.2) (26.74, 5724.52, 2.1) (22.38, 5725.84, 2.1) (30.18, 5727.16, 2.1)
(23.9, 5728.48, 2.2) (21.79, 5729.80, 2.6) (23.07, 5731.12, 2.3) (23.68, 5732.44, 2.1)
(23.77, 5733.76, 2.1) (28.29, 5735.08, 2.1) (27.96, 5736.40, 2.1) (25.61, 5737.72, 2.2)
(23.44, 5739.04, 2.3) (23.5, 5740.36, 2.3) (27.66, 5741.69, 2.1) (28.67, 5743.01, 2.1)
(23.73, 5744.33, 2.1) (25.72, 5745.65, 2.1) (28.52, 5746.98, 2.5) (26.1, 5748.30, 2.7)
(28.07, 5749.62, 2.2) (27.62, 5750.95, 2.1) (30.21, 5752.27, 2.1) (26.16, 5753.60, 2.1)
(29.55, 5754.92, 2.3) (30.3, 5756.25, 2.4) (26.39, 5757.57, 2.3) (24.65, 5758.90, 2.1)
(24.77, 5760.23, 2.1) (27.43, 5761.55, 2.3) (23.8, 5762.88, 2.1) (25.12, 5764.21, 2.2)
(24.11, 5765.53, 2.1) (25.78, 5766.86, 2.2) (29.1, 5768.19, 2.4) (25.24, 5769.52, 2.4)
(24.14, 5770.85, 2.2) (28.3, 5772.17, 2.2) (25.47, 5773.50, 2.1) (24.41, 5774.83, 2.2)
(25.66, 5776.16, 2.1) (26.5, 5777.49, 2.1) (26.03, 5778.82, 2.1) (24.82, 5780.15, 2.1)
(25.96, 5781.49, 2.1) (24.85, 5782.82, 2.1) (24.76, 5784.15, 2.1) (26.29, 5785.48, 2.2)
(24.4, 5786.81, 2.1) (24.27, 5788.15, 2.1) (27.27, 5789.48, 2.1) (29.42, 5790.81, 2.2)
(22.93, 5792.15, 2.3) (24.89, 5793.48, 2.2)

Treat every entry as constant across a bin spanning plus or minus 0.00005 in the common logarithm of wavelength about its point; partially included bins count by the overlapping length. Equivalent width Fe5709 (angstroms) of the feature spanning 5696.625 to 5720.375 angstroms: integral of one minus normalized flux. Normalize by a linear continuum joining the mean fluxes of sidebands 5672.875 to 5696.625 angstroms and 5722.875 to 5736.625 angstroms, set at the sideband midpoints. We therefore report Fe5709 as 0.0 angstroms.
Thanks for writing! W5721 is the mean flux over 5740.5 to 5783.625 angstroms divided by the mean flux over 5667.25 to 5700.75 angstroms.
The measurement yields 1.1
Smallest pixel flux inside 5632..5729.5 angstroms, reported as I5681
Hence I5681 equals 19.78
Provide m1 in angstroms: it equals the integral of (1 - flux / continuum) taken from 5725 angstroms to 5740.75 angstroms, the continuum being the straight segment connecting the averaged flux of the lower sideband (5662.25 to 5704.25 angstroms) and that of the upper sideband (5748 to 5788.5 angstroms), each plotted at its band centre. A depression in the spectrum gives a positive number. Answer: 0.4 angstroms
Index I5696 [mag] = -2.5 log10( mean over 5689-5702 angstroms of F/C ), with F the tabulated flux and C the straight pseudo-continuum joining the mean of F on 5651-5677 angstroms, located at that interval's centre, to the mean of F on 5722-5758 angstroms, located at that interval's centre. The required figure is 0.04 mag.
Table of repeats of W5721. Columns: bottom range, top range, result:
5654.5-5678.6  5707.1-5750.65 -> 1.04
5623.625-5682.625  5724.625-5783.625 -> 1.03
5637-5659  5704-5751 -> 1.02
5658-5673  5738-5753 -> 1.07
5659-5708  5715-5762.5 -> 1.08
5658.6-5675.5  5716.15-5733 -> 1.03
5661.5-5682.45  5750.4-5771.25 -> 1.05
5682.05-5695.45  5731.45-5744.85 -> 1.07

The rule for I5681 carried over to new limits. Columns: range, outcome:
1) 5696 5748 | 20.75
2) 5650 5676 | 20.92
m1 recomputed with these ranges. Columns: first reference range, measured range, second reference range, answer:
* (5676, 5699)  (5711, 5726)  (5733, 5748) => -0.7 angstroms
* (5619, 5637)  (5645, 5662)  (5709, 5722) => 0.9 angstroms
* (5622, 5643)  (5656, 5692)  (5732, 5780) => 1.8 angstroms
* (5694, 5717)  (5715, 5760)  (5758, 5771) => -2.6 angstroms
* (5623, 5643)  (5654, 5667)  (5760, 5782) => 0.5 angstroms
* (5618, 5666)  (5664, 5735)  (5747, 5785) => 2.3 angstroms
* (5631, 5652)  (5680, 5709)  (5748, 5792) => 1.9 angstroms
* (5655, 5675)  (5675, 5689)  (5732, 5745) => 0.7 angstroms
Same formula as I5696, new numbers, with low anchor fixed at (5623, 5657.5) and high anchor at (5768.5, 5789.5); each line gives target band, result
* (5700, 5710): 0.05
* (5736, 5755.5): -0.05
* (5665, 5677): 0.00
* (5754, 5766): -0.03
